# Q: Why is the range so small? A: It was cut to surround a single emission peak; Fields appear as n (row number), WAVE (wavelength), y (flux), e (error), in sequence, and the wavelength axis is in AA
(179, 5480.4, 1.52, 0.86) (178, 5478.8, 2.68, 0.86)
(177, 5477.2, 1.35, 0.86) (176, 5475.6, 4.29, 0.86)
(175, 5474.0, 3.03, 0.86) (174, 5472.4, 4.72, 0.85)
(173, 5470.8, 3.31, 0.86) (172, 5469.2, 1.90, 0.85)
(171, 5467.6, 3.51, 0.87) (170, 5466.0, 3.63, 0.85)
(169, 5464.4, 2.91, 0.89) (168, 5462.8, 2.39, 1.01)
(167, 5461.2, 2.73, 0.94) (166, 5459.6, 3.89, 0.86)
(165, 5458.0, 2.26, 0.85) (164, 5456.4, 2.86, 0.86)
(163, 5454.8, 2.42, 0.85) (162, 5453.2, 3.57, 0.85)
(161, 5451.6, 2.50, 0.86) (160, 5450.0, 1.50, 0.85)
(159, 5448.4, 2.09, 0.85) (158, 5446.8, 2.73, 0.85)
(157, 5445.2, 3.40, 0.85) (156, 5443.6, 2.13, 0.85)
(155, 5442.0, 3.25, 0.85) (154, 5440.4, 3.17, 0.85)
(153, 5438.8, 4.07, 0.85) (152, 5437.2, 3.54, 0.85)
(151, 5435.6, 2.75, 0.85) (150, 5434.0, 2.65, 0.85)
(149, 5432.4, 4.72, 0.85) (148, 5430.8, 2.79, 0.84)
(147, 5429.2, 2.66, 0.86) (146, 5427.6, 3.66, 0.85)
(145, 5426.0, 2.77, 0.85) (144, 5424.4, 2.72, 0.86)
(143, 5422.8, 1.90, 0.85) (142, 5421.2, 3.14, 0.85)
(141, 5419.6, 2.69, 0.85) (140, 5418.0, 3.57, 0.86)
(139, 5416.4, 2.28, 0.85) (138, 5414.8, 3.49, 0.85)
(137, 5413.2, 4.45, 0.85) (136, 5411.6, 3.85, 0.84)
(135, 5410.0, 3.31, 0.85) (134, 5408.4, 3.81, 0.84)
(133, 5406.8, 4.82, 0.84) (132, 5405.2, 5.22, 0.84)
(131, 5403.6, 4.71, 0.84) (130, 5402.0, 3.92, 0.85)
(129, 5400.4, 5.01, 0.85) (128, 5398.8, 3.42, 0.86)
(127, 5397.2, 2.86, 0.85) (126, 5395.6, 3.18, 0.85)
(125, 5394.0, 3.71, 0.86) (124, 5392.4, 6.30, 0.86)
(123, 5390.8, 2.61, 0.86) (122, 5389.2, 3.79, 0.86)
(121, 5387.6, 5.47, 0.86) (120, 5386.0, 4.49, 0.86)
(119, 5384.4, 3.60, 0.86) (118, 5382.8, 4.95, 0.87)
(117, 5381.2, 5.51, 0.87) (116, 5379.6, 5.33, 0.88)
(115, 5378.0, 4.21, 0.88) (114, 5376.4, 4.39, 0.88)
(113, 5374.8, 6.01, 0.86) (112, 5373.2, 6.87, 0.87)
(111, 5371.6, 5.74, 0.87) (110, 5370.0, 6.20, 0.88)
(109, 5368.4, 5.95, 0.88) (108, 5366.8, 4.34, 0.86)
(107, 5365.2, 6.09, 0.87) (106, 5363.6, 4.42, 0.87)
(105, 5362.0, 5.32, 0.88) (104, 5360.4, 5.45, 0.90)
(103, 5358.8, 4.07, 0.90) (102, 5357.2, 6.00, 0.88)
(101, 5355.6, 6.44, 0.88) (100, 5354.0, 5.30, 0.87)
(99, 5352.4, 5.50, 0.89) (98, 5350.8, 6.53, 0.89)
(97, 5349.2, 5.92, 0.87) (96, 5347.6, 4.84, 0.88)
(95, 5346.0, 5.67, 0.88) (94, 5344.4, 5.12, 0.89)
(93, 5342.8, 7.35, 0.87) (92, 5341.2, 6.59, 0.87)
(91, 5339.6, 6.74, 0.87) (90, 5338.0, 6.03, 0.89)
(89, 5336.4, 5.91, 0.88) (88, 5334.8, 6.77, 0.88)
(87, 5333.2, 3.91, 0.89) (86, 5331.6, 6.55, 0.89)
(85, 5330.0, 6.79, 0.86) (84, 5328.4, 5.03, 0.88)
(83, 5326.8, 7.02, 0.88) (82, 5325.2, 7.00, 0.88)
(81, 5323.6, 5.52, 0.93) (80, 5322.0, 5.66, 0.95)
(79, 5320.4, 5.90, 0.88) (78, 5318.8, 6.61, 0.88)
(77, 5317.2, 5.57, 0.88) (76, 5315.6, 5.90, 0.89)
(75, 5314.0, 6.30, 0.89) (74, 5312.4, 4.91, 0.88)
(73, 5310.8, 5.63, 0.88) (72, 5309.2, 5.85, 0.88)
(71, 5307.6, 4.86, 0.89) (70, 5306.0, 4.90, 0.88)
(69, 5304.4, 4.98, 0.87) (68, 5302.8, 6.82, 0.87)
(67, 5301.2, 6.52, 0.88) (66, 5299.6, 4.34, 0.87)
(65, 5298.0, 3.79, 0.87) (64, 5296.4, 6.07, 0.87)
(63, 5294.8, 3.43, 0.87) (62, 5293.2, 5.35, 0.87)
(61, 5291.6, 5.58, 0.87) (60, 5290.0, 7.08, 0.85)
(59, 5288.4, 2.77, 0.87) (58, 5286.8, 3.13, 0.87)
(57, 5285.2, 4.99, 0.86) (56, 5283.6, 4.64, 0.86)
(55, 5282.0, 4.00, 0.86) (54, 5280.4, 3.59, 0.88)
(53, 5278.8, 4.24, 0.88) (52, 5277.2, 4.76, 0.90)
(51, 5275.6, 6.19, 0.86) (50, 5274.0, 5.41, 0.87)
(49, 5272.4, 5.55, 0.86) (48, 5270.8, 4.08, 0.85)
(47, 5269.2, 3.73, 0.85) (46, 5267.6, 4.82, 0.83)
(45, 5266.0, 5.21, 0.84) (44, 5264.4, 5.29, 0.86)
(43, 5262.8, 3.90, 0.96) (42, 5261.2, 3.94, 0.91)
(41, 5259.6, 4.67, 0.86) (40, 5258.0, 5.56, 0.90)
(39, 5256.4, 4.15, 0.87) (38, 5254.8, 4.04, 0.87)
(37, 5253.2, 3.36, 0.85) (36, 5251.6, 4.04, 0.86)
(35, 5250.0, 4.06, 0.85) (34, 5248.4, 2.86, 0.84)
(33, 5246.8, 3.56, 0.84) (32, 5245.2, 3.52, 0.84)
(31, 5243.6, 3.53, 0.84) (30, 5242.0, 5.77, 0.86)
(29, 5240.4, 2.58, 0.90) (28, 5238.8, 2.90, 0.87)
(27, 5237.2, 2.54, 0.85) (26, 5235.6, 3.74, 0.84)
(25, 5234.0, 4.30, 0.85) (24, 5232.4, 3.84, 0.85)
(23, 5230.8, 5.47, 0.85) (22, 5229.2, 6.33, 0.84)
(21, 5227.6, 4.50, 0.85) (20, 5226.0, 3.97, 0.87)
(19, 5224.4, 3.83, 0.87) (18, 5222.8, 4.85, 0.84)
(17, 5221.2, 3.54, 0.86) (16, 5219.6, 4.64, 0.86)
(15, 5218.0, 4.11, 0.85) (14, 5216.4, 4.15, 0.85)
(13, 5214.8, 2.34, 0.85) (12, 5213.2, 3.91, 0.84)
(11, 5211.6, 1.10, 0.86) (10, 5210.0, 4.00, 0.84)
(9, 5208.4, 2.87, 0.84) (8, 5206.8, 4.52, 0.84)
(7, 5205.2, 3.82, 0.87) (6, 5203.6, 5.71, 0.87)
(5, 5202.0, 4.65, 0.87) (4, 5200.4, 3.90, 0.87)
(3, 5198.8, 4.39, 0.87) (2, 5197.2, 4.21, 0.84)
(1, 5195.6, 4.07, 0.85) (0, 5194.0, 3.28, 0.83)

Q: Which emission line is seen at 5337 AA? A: C III]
